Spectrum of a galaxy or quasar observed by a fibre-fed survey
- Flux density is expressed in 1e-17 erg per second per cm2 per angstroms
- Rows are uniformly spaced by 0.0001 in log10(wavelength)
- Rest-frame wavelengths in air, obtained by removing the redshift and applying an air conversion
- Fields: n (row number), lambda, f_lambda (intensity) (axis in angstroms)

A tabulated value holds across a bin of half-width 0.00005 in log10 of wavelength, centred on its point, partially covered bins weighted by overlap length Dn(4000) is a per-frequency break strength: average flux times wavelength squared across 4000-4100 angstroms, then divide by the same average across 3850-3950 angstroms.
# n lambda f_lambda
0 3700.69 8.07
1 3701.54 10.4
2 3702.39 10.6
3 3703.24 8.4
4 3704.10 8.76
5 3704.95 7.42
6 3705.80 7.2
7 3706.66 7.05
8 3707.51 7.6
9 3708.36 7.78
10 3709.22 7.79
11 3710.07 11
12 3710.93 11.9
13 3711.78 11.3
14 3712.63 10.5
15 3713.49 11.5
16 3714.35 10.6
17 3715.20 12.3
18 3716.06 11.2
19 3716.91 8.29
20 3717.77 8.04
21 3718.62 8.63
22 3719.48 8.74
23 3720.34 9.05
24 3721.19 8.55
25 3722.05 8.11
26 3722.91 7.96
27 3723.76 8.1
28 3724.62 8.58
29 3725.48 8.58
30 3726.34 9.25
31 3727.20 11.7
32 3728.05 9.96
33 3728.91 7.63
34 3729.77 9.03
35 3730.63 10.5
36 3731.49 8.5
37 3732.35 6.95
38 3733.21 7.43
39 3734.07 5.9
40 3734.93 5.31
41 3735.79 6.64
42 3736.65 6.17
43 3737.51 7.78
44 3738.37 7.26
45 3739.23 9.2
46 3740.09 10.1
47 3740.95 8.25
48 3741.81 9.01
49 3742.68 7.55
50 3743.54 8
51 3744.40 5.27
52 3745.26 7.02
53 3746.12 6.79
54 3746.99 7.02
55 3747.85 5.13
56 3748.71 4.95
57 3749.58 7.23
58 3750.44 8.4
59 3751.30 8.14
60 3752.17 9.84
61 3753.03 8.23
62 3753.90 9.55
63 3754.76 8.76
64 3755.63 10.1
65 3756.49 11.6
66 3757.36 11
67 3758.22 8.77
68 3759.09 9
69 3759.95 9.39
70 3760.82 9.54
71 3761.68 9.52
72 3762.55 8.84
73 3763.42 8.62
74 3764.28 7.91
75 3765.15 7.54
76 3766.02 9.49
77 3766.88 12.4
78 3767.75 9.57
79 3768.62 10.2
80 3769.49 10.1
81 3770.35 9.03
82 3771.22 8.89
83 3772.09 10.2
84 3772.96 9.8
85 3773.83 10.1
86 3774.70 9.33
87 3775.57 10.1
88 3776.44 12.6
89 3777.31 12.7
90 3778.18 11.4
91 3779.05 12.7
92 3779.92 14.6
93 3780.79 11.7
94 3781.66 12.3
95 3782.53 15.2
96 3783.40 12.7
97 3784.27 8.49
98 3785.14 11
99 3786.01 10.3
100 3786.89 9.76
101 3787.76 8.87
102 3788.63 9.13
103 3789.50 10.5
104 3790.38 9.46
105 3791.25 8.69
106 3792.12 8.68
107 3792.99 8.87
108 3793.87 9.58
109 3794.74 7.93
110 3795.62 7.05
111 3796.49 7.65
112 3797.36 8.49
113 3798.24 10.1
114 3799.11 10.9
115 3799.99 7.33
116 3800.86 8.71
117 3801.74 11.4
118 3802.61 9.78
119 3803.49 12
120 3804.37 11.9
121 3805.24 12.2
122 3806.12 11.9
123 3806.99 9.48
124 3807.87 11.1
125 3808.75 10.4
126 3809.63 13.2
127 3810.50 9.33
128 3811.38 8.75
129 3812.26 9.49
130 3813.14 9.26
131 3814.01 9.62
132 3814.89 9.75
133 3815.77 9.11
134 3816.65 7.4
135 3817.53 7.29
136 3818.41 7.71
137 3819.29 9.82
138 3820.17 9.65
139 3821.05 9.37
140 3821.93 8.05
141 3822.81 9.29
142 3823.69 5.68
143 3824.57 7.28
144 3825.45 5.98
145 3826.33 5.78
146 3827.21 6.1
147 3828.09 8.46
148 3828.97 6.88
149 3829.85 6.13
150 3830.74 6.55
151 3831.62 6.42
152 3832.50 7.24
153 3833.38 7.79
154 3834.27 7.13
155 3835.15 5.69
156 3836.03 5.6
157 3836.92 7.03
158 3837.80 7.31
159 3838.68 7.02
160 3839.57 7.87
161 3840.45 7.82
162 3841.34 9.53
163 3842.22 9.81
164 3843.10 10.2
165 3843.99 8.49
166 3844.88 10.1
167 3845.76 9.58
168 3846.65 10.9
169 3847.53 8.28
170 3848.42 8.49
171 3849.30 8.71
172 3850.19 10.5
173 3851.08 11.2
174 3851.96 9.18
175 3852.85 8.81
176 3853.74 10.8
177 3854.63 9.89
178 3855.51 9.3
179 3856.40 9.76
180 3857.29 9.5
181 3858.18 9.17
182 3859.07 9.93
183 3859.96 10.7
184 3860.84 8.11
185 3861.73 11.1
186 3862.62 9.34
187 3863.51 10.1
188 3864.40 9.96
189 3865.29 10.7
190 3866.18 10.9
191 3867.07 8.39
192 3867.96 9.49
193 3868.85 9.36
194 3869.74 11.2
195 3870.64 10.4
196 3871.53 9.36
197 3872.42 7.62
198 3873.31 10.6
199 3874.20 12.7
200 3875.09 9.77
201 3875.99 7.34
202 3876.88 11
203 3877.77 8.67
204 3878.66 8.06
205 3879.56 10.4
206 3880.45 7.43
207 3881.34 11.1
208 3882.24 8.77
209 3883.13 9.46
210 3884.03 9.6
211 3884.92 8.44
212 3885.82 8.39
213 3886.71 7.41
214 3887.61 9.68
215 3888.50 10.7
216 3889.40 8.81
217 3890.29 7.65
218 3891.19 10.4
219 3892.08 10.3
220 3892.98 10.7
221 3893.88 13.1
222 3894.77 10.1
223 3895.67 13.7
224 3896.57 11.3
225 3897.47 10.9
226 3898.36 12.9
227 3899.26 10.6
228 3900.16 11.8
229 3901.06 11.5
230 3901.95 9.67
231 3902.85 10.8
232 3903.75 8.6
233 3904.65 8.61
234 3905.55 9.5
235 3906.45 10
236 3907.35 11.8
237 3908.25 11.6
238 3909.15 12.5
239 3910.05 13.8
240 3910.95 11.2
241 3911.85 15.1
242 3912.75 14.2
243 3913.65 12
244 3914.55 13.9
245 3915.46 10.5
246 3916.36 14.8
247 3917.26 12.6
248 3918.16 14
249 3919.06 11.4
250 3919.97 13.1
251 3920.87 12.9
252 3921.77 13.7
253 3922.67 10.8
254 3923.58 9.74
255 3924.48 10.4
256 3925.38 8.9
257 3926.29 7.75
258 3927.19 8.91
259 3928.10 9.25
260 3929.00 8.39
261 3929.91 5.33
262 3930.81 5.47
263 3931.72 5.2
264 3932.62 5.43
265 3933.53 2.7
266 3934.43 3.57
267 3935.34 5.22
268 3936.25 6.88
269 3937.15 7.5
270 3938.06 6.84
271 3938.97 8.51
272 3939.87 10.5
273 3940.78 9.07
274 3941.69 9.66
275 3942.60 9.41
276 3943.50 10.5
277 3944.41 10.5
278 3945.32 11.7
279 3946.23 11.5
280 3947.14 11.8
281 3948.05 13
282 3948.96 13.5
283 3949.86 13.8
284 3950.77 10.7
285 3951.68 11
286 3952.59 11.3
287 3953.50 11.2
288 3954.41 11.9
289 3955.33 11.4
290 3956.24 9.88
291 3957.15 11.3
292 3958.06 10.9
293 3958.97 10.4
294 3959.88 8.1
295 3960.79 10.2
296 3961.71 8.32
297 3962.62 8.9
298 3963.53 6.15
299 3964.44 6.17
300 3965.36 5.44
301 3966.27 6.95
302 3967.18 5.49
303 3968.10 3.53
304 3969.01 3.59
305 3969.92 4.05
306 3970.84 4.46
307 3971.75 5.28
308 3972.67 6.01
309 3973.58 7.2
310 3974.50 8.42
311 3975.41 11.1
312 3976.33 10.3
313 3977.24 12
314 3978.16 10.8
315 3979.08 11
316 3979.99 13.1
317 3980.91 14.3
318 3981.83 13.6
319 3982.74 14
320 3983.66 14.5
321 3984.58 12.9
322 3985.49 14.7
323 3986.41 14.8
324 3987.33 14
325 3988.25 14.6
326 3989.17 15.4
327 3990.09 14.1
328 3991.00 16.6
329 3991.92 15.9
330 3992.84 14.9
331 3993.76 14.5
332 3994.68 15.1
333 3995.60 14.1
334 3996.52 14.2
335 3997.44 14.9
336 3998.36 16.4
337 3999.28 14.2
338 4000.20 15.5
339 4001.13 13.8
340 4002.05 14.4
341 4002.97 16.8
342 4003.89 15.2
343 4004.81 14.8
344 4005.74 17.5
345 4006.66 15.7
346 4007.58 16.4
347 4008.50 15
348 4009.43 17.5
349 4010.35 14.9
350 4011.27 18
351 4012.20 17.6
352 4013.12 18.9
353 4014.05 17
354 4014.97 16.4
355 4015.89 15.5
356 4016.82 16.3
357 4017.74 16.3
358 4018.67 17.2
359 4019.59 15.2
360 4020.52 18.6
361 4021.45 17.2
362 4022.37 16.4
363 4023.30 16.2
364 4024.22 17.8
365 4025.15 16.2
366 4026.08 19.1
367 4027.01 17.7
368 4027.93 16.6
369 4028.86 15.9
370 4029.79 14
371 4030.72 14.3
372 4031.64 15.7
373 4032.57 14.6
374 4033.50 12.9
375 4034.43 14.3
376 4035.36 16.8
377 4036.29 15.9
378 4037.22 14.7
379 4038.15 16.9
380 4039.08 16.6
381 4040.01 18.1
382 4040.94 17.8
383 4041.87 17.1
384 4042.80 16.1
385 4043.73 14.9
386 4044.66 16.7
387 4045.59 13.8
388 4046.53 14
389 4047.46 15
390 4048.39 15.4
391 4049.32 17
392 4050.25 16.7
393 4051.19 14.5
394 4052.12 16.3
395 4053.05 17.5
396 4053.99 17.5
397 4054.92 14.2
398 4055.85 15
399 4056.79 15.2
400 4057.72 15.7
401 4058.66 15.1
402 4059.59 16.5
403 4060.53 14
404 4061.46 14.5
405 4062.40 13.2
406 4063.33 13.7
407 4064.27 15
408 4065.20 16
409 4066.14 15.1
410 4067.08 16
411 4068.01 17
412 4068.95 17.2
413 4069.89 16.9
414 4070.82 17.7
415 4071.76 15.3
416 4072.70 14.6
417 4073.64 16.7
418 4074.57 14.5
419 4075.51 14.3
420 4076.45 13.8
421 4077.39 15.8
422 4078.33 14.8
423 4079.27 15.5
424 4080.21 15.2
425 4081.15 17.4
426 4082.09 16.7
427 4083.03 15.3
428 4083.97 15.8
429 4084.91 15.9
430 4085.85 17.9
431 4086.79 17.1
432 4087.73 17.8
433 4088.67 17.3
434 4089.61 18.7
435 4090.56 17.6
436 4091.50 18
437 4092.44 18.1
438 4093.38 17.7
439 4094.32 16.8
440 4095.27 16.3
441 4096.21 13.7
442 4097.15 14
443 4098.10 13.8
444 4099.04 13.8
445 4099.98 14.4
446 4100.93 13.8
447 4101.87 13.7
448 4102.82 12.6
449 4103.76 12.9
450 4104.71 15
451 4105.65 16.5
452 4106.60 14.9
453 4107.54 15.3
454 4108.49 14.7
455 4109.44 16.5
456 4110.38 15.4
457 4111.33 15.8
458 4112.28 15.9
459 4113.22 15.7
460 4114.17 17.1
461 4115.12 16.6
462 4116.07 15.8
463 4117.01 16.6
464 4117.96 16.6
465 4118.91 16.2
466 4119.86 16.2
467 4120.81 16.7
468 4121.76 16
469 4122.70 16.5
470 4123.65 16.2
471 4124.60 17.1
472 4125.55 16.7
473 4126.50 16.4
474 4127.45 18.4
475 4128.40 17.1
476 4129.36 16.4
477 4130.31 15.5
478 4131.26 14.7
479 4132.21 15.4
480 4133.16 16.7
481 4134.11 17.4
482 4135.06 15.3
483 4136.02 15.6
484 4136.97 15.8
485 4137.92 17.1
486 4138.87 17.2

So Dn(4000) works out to 1.72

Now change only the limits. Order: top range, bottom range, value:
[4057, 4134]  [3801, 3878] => 1.98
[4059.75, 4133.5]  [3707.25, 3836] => 2.06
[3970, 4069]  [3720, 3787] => 1.87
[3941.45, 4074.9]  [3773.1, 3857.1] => 1.65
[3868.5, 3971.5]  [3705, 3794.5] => 1.15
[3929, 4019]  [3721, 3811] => 1.38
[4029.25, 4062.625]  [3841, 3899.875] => 1.72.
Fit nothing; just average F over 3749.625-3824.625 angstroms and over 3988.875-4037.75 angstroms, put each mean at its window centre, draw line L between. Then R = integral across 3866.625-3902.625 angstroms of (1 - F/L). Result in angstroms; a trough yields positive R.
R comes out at 7.08 angstroms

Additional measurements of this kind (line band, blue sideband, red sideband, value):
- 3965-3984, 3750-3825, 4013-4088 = 7.2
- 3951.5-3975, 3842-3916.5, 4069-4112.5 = 8.4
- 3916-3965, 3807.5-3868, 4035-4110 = 8.9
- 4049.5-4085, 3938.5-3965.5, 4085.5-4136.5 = -2.9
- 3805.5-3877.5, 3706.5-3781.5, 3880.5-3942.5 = 4.7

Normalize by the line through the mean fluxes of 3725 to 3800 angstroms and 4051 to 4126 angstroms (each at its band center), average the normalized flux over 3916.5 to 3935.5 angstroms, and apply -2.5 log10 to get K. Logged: 0.36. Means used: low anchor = 9.17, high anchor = 15.8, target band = 8.95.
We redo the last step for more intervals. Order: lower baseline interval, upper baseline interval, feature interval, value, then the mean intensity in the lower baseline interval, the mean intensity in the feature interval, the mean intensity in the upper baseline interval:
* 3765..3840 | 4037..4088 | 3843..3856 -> 0.09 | 9.29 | 9.61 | 15.8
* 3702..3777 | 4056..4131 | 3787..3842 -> 0.19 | 8.83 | 8.63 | 15.8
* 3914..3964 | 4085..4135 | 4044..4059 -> -0.12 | 9.83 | 15.6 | 16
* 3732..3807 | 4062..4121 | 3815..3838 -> 0.38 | 9.31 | 7.37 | 15.8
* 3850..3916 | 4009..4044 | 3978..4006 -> 0.03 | 10.3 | 14.6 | 16.4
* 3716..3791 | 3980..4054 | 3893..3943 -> 0.29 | 9.15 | 10.1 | 15.7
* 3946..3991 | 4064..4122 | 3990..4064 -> -0.22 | 10.4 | 15.8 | 15.8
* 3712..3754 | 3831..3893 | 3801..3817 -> -0.17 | 8.34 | 10.3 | 9.17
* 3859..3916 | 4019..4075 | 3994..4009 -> -0.07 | 10.4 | 15.2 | 15.9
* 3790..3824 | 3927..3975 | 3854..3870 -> -0.10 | 9.41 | 9.83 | 8.35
